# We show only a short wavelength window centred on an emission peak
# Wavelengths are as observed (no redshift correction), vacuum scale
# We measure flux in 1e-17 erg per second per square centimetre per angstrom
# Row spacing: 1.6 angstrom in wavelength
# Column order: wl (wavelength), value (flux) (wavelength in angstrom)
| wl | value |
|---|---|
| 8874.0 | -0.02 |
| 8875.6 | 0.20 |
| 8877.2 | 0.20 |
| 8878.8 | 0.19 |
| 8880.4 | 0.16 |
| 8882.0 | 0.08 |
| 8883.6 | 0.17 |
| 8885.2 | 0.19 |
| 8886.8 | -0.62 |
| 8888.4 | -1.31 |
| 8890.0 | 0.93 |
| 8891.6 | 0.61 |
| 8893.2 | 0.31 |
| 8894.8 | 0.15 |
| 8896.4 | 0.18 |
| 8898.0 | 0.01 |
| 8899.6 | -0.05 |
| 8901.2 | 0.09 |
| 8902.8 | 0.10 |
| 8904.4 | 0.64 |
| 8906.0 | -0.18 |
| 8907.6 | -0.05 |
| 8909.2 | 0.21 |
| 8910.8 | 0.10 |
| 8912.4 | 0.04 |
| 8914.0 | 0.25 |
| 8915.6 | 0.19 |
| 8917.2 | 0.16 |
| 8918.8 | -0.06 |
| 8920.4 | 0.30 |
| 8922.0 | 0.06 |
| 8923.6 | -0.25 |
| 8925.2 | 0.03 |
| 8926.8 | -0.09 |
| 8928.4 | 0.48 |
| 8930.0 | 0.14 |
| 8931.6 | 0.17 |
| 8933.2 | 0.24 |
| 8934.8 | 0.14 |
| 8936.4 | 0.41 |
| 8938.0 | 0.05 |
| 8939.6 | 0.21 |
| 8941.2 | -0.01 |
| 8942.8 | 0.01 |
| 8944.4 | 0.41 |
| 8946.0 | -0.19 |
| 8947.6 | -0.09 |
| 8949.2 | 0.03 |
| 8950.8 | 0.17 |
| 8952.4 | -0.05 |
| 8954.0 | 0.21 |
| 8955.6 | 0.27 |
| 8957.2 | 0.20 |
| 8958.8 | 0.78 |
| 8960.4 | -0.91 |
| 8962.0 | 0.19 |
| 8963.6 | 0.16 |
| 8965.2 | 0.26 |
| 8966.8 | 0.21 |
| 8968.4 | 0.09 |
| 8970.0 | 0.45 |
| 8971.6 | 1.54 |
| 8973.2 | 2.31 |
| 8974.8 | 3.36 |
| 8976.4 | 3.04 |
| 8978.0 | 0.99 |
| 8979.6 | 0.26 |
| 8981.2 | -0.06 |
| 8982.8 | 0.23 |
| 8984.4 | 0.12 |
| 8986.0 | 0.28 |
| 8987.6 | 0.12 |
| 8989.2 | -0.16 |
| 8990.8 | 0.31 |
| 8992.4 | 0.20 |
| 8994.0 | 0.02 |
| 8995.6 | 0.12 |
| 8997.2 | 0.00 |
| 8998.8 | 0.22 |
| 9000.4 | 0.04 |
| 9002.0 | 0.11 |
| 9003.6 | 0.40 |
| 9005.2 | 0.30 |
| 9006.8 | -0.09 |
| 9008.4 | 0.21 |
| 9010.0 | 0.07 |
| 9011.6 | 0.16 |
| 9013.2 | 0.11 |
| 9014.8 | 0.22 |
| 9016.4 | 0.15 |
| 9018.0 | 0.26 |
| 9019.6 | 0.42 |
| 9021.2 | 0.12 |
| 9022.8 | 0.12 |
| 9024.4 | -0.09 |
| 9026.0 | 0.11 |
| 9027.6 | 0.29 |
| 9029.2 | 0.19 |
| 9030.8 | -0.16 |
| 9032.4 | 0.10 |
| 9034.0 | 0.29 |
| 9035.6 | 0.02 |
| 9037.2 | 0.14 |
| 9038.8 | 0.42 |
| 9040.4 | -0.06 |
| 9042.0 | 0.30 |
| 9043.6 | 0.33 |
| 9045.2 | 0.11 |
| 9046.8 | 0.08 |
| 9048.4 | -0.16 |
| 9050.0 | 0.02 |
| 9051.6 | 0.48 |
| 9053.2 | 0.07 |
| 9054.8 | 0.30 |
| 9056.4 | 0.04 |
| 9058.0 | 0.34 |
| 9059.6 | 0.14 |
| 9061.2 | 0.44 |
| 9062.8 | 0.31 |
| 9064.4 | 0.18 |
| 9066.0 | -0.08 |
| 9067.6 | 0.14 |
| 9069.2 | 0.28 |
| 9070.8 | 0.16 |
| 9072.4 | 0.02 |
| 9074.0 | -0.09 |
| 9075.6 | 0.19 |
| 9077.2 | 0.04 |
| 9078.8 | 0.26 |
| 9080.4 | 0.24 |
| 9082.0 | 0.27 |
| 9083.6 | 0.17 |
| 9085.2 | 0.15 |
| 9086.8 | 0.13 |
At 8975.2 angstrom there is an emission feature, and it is [O III] 5007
